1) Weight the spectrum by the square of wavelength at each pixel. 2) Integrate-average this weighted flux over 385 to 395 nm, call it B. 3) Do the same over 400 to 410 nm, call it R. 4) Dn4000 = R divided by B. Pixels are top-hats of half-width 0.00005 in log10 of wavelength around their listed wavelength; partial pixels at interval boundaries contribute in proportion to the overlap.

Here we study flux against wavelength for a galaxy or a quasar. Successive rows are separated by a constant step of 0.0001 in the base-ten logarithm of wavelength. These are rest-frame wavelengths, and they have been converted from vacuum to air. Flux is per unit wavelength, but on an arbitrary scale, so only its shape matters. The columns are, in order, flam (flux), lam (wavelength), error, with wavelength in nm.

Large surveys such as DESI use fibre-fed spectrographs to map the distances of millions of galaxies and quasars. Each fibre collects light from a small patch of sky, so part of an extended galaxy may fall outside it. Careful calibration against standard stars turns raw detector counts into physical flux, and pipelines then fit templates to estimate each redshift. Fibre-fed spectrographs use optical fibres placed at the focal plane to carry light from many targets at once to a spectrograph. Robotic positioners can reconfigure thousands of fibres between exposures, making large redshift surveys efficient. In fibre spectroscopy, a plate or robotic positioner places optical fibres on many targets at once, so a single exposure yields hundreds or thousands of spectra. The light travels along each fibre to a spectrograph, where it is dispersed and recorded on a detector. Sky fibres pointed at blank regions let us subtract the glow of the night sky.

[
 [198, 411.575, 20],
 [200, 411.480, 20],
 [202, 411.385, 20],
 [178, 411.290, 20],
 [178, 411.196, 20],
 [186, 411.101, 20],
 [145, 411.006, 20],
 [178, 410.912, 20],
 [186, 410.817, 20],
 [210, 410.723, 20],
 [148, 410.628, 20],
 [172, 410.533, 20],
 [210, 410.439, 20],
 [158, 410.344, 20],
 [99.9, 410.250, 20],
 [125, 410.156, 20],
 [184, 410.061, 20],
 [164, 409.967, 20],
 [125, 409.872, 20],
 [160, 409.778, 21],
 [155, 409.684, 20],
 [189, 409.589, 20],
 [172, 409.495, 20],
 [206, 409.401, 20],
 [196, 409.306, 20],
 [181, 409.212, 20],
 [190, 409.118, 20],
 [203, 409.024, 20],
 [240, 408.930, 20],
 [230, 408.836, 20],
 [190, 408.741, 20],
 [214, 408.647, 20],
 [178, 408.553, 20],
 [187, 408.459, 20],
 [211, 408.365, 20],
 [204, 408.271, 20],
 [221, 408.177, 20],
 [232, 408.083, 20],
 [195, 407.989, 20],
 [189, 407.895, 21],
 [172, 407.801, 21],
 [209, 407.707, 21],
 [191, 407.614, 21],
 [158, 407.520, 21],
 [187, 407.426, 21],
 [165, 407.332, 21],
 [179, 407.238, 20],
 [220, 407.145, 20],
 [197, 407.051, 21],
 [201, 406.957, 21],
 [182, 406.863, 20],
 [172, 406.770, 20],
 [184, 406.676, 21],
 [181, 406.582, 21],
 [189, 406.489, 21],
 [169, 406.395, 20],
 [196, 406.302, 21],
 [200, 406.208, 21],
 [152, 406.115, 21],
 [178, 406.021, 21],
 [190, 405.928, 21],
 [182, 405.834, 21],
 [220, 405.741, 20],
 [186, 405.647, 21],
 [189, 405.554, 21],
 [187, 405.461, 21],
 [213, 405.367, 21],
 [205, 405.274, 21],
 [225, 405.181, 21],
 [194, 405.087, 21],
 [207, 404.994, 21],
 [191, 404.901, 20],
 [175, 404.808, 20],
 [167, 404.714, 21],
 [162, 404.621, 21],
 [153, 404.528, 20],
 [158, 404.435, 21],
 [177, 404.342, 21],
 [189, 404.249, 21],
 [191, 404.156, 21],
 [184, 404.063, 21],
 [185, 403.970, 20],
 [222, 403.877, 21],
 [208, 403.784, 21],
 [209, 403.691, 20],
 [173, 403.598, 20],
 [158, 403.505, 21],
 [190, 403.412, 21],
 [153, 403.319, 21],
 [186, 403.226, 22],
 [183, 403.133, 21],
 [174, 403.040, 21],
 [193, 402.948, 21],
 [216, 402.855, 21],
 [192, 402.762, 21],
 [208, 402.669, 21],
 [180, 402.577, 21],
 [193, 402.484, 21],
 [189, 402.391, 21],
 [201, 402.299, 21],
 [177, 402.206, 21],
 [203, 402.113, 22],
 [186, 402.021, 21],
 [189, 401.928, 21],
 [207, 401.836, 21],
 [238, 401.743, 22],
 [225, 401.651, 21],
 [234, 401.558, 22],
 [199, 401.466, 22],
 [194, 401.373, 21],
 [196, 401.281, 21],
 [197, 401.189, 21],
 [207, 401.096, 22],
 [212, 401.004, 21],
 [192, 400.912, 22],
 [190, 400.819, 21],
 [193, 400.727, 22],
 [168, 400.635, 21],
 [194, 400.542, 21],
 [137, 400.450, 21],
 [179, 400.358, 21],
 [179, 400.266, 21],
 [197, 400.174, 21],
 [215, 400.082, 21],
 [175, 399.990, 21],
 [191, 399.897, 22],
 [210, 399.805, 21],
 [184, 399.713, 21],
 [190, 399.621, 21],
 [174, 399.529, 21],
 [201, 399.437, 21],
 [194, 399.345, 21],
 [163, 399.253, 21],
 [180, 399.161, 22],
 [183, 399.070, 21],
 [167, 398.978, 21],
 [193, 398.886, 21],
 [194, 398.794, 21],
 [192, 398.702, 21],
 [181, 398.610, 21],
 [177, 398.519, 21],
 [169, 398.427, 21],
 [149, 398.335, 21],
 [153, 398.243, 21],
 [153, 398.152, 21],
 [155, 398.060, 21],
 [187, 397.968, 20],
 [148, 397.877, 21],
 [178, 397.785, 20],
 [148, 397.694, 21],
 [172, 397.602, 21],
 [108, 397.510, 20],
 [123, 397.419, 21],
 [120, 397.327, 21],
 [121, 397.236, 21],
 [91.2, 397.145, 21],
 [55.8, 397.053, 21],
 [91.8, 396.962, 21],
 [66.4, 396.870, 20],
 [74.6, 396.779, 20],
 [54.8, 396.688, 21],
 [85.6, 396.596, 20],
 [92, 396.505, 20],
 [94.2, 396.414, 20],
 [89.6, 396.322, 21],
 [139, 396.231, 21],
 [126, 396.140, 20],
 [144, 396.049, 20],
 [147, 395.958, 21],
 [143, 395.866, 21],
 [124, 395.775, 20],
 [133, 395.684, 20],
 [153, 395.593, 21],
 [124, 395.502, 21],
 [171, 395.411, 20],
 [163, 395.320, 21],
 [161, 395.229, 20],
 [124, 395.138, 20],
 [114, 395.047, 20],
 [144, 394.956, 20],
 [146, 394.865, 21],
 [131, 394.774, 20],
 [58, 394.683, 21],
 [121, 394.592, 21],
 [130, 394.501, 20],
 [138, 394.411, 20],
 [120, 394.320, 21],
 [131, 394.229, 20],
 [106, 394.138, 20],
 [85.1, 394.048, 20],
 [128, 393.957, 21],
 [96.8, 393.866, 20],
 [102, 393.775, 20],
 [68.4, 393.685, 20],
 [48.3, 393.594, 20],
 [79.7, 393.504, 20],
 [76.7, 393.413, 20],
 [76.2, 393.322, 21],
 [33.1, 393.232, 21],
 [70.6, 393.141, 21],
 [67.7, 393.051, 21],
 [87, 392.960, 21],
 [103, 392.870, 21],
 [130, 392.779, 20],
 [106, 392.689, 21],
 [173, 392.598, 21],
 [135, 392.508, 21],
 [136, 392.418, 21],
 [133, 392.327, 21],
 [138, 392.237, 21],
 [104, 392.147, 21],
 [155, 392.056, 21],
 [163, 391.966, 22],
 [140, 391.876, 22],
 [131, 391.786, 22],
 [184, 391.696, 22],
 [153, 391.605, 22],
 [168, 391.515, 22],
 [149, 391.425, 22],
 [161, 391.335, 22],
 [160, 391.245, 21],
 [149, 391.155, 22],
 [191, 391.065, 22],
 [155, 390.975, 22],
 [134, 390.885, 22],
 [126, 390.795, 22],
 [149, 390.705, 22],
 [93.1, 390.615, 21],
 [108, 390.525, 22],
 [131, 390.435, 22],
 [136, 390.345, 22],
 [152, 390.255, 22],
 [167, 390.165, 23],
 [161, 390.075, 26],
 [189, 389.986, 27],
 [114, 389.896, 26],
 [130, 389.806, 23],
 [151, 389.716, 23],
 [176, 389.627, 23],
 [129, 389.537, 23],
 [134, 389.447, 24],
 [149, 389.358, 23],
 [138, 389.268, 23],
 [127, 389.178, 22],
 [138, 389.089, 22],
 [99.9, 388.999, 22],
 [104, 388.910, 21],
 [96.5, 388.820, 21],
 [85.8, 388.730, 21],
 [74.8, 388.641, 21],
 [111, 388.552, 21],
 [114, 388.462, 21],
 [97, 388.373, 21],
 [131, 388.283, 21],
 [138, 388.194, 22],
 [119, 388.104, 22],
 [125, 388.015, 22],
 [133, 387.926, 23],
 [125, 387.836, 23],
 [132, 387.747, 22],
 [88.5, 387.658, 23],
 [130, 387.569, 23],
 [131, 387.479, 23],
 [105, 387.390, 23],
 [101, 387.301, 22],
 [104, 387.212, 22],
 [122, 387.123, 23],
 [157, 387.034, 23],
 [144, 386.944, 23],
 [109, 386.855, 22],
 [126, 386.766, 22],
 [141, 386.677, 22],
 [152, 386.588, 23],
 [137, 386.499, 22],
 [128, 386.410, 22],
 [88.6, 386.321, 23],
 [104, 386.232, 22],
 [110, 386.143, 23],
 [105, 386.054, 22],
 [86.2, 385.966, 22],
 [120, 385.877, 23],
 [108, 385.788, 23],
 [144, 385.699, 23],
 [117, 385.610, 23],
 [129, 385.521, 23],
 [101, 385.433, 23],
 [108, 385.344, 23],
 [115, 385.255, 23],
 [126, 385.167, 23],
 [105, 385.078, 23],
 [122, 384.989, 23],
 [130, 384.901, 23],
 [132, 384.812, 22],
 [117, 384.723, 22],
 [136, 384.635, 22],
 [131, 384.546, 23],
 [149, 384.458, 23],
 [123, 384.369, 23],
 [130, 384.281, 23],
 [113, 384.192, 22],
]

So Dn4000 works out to 1.67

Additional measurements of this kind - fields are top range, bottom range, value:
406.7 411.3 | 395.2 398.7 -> 1.49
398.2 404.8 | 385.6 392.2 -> 1.53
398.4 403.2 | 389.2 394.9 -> 1.58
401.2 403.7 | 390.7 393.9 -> 1.66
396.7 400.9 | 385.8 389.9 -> 1.41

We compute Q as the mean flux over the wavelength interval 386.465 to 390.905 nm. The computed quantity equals 127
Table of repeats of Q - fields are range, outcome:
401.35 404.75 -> 190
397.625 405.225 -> 186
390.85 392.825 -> 148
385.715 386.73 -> 117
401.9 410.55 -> 187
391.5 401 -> 138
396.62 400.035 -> 153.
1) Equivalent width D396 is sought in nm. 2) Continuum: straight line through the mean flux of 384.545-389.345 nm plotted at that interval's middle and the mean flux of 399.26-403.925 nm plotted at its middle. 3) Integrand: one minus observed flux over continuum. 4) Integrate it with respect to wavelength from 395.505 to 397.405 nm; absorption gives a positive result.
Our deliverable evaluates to 0.67 nm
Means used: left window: 119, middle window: 108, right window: 193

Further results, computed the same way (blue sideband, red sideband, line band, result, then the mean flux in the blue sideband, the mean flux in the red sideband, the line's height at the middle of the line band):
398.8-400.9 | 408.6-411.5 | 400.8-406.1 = -0.276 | 185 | 180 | 183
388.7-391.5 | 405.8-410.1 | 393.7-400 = 0.761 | 139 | 189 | 158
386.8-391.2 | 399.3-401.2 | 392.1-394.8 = 0.864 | 129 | 189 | 153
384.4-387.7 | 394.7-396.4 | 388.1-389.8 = 0.043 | 121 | 135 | 125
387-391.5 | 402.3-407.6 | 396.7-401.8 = -0.065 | 131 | 187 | 167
